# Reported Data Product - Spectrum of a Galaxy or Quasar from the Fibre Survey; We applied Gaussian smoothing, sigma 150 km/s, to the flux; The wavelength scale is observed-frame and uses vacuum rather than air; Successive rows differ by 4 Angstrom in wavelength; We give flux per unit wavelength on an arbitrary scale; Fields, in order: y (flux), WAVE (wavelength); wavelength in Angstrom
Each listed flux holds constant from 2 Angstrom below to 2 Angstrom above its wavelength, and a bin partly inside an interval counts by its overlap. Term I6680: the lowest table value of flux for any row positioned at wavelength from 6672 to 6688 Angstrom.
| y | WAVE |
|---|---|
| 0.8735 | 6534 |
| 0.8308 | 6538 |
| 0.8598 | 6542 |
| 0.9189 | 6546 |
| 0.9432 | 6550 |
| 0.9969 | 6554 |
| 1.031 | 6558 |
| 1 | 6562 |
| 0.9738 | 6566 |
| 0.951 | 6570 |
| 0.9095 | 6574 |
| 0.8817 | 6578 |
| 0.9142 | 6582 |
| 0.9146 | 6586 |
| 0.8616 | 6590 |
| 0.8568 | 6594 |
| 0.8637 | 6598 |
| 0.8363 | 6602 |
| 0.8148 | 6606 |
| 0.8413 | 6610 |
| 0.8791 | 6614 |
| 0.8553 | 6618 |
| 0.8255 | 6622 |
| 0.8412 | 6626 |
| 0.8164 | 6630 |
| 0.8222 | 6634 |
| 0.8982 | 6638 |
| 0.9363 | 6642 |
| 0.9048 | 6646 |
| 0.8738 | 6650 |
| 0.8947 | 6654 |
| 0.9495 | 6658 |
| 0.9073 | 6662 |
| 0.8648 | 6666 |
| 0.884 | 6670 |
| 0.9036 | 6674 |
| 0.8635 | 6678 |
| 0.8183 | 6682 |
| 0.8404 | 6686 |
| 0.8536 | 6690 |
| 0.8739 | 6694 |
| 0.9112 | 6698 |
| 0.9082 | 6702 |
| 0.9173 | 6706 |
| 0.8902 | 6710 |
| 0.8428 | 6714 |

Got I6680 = 0.8183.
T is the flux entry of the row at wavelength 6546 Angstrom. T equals 0.9189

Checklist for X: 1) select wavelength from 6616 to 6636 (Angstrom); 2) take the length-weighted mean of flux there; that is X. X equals 0.832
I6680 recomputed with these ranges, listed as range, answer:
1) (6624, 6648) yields 0.8164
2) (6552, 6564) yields 0.9969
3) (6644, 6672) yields 0.8648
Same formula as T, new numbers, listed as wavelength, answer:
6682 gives 0.8183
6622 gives 0.8255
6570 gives 0.951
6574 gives 0.9095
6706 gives 0.9173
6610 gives 0.8413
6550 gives 0.9432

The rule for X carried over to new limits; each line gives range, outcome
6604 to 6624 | 0.843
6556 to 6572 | 0.989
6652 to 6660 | 0.922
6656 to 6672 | 0.901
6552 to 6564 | 1.01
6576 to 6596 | 0.886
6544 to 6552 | 0.931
